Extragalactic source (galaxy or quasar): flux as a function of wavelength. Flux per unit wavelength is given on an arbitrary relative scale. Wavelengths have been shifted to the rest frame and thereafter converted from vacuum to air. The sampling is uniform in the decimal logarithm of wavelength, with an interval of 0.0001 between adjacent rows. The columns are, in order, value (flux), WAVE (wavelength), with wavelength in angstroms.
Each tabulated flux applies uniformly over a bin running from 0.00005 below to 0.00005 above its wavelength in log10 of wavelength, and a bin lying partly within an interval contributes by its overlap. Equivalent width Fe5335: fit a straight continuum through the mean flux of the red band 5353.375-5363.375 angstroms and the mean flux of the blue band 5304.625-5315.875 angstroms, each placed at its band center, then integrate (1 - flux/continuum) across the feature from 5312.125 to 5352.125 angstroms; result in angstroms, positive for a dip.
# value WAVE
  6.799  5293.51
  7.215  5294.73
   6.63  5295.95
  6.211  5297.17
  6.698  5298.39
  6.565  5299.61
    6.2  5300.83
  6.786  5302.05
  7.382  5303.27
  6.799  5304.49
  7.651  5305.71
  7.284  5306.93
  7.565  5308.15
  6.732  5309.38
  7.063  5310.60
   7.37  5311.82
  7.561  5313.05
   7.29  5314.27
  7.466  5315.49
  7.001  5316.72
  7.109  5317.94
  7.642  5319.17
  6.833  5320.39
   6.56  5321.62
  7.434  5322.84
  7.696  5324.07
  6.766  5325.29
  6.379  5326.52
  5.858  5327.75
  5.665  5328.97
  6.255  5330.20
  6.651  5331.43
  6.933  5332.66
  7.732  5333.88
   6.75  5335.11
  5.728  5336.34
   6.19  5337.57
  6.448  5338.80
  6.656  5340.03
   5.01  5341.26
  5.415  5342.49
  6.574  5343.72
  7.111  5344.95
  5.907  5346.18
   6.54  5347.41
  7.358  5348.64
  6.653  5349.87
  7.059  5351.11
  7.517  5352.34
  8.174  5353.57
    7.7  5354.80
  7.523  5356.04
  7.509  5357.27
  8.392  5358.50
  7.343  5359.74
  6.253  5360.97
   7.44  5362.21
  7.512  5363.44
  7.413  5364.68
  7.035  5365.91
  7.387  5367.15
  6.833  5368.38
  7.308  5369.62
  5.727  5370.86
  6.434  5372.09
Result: 3.7 angstroms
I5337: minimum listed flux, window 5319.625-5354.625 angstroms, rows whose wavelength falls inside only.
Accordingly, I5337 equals 5.01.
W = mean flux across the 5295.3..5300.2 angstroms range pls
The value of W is 6.53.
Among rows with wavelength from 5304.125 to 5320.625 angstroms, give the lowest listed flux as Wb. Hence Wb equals 6.732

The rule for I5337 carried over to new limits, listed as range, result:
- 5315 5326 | 6.56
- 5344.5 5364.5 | 5.907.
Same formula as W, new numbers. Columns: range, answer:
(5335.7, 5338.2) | 5.96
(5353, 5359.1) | 7.86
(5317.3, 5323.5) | 7.12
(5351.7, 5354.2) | 7.86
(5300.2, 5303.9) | 6.79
